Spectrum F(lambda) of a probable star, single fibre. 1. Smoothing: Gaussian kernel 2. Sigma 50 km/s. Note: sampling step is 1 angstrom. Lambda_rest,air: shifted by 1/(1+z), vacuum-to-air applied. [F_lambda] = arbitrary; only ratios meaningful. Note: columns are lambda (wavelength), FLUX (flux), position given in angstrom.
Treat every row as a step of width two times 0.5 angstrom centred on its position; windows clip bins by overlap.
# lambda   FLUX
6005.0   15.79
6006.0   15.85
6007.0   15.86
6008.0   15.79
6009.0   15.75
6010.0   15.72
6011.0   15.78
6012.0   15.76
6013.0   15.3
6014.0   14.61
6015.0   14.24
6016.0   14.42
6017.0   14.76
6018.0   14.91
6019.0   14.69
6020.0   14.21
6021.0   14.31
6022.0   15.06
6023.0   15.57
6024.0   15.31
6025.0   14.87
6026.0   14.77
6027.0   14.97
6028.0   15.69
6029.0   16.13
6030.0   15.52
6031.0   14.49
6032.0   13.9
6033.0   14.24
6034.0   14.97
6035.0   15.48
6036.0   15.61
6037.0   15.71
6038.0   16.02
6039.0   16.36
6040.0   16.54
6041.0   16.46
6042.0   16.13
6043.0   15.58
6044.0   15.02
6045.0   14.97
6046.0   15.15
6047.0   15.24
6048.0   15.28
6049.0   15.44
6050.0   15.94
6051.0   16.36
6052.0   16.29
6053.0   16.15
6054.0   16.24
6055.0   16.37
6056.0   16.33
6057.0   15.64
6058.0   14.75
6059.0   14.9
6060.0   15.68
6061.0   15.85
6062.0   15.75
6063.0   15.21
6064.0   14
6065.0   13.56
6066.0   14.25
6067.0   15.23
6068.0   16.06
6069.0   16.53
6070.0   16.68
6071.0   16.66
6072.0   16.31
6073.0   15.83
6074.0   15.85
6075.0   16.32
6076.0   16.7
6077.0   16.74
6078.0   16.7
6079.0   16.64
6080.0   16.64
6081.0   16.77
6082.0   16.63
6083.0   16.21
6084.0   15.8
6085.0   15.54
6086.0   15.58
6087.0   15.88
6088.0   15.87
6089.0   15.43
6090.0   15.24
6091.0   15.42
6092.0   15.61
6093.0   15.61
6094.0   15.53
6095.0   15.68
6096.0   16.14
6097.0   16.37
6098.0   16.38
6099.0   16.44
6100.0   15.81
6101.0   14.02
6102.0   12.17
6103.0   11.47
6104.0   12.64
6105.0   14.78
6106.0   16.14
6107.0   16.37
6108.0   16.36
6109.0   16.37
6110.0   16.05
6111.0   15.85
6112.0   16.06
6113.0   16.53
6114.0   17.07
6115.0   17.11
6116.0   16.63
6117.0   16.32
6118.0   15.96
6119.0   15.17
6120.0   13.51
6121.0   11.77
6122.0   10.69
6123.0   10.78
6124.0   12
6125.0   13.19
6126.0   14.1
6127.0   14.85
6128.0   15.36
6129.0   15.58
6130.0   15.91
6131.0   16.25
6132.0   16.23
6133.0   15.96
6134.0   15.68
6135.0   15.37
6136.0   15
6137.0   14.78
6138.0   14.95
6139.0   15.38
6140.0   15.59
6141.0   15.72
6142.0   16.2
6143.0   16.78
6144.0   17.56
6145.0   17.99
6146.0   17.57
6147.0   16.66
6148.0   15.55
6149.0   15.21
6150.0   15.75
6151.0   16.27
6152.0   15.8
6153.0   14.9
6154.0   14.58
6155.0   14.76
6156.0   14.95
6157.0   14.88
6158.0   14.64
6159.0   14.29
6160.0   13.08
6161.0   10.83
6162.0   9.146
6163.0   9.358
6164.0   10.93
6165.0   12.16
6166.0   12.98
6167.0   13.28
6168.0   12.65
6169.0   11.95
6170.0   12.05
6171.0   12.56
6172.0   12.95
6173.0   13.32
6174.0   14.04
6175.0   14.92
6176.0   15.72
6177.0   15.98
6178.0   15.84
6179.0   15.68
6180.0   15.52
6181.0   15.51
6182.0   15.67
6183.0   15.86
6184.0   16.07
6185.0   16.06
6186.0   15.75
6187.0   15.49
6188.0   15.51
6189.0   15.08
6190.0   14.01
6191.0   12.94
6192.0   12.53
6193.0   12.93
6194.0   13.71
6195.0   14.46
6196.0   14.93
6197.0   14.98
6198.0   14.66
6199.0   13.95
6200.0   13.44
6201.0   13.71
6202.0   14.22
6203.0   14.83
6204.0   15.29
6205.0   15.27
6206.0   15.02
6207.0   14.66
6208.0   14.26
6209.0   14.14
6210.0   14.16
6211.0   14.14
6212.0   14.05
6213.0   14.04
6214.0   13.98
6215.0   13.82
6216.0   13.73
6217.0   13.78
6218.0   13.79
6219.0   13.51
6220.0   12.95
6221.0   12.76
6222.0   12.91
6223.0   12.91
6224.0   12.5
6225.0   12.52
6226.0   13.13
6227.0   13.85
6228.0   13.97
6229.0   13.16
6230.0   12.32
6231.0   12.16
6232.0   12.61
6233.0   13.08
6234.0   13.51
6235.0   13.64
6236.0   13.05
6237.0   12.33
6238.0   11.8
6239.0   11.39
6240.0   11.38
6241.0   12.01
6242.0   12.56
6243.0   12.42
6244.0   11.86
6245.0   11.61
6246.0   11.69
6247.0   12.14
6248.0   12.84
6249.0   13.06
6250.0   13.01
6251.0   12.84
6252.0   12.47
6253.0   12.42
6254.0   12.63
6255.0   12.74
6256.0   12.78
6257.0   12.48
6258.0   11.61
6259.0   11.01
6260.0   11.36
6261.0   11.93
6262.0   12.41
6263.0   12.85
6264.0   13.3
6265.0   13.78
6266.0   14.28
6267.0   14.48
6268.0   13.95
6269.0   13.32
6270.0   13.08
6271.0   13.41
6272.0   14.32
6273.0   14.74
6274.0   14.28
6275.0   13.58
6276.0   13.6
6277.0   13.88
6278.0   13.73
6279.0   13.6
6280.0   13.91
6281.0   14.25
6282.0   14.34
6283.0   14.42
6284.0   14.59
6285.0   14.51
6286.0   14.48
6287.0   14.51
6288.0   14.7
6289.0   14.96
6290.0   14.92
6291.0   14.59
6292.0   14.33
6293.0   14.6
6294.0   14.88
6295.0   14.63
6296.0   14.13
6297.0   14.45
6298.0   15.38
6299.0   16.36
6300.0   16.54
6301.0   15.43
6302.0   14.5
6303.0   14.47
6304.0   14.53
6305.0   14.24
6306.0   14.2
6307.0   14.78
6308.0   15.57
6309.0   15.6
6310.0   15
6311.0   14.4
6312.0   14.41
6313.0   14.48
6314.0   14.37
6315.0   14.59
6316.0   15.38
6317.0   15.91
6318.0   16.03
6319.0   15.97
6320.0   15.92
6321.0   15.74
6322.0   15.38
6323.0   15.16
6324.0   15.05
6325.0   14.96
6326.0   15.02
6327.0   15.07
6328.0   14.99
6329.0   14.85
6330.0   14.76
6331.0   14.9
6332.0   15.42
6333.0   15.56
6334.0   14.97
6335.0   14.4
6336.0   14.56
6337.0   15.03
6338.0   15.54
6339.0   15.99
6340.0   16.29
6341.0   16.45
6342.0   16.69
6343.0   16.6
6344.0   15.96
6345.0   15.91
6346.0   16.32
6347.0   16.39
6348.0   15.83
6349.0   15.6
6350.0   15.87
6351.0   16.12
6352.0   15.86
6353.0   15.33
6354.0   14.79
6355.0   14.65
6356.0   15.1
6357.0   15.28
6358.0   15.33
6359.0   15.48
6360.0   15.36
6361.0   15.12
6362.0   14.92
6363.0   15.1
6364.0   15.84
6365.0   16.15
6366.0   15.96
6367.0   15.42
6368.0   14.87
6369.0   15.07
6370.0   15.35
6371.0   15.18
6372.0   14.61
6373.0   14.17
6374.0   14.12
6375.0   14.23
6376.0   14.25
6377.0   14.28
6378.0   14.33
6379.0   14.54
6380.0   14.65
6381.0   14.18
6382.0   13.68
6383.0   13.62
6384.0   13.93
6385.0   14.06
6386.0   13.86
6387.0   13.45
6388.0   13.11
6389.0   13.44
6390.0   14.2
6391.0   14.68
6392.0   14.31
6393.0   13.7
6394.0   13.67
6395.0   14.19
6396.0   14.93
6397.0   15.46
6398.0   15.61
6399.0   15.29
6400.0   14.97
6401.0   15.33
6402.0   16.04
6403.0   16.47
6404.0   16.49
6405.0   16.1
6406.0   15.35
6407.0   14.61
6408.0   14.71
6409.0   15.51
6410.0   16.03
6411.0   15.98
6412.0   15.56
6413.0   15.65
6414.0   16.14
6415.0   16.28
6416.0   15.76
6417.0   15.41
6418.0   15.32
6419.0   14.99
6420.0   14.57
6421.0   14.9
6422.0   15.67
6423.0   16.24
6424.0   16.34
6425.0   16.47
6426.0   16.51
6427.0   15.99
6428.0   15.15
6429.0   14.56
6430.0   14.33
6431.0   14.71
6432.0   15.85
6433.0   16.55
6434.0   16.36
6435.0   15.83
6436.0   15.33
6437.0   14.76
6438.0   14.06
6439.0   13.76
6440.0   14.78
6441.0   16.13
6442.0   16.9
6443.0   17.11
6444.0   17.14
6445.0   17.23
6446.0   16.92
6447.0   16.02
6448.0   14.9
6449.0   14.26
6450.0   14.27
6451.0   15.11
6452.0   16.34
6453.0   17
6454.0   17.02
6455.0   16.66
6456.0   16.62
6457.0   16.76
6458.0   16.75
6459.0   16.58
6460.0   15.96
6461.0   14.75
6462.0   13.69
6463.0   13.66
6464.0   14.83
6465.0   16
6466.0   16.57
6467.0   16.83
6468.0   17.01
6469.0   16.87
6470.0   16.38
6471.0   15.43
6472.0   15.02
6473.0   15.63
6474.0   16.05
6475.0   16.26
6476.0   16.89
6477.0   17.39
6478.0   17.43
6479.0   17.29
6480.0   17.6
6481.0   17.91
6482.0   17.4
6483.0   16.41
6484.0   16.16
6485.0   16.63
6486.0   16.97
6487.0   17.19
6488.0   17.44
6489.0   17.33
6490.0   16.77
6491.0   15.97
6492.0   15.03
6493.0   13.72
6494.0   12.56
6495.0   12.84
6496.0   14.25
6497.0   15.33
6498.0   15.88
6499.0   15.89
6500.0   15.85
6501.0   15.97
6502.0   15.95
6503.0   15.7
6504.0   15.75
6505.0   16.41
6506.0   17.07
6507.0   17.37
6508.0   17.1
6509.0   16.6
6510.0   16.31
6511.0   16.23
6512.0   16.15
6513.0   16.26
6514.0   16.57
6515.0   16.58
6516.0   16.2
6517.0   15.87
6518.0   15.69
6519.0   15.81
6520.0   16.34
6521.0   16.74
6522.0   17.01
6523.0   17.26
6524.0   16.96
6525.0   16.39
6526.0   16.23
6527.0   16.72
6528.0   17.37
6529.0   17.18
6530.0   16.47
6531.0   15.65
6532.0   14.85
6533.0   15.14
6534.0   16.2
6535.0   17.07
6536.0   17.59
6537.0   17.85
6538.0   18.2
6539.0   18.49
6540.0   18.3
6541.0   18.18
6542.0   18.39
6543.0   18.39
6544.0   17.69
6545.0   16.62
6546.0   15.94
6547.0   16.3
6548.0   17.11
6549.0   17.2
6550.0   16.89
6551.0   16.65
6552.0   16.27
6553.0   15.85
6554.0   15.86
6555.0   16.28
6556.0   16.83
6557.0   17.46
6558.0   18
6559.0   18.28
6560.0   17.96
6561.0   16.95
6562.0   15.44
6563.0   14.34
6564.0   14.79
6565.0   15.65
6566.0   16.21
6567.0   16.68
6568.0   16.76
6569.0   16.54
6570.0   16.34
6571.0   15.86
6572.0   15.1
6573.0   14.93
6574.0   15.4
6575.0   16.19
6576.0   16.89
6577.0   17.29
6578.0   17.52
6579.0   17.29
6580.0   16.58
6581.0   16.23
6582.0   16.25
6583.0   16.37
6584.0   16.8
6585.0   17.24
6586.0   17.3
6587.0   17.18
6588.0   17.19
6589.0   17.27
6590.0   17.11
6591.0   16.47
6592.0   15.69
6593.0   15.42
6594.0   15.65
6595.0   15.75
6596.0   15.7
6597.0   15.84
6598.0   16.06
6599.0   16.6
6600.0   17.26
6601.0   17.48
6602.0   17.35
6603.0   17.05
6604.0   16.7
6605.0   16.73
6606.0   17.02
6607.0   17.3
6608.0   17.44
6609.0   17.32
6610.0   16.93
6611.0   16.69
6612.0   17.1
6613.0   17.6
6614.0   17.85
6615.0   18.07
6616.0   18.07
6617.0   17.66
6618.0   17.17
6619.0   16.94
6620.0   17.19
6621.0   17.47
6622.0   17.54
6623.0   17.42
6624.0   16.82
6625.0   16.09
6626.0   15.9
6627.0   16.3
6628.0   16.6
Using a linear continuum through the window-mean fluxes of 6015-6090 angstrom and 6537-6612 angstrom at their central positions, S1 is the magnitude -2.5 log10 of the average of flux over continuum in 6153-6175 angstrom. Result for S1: 0.22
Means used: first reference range 15.6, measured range 12.9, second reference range 16.7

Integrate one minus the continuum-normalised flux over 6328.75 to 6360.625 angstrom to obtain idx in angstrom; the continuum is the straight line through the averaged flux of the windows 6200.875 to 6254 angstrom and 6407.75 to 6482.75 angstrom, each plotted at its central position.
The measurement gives -1.9 angstrom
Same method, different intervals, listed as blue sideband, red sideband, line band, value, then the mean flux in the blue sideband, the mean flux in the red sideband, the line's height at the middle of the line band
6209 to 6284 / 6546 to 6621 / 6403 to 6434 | -1.4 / 13.1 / 16.7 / 14.9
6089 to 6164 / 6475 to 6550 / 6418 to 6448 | 1.0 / 15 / 16.5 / 16.2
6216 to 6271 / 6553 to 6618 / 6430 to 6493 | -3.5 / 12.8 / 16.7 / 15.3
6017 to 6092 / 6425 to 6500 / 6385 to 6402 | 1.5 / 15.6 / 15.9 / 15.9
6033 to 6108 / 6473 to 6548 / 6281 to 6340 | 4.2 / 15.6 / 16.5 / 16.1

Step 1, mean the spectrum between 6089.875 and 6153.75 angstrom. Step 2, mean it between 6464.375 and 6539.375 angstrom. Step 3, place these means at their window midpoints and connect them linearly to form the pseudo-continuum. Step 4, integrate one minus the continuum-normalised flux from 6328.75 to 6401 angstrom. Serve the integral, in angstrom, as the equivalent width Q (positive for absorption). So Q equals 4.5 angstrom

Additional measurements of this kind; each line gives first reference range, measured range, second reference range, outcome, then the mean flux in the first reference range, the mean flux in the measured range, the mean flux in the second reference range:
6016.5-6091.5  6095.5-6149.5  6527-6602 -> 1.5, 15.6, 15.3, 16.7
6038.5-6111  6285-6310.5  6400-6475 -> 1.4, 15.7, 14.9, 15.7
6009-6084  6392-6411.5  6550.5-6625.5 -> 1.3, 15.6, 15.3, 16.7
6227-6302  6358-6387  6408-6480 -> 0.3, 13.4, 14.7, 15.8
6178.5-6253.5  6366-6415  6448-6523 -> 1.4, 13.7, 14.8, 16.1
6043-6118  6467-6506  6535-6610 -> 1.0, 15.7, 16.1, 16.7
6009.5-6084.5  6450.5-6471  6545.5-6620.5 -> 0.5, 15.6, 16.1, 16.7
